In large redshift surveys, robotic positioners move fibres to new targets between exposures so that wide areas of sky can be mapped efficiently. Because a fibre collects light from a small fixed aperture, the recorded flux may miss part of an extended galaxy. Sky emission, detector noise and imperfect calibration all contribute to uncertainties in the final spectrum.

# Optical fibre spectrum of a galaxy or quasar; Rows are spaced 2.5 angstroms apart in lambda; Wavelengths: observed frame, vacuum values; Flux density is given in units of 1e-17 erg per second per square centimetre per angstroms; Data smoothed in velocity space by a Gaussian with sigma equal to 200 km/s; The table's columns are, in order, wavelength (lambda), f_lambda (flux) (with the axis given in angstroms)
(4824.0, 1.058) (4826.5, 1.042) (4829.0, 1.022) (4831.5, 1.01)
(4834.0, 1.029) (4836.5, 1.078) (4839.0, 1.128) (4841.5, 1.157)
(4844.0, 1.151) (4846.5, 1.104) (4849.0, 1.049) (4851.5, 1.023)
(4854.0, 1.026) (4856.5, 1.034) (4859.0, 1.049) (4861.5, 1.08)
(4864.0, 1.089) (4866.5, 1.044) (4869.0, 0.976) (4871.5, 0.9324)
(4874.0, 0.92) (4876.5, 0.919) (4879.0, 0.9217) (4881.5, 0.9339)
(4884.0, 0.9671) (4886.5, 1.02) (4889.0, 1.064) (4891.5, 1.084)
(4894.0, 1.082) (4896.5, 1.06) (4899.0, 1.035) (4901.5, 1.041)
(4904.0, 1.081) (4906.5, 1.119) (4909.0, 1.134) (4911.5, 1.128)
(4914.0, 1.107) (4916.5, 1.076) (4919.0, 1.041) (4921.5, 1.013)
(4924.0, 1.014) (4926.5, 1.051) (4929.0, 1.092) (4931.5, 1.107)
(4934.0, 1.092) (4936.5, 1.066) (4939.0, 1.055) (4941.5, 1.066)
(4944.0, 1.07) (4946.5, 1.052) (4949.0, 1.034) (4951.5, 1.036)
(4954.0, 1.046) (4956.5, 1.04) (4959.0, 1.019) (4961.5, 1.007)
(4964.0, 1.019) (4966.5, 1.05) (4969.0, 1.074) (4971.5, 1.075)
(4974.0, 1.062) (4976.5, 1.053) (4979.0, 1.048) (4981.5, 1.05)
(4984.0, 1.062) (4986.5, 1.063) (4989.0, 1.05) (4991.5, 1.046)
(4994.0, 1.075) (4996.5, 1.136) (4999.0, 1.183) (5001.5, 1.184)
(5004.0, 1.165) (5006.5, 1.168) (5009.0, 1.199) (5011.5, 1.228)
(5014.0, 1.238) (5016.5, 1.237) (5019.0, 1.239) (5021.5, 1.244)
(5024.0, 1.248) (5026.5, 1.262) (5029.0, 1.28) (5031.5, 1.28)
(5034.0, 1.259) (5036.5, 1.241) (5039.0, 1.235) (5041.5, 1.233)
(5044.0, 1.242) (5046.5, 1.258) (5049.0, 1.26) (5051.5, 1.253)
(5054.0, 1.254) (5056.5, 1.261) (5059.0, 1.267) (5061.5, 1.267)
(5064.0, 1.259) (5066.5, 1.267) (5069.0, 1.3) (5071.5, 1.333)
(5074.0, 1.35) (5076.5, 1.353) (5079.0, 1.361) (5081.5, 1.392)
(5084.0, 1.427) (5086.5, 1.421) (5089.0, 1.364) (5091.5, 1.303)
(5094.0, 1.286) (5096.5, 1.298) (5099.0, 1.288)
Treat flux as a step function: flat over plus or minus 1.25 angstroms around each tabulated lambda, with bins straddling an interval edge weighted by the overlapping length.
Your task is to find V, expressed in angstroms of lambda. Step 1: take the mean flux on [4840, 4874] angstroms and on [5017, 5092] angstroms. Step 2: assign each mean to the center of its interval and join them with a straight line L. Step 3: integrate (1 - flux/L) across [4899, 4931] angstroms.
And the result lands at 1.33 angstroms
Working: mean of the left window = 1.05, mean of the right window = 1.29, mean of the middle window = 1.07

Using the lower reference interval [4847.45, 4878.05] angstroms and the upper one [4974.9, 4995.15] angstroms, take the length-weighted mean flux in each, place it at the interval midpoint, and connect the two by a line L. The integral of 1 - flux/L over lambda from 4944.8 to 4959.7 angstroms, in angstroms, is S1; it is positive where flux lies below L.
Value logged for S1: 0.07 angstroms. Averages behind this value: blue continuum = 1.01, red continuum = 1.06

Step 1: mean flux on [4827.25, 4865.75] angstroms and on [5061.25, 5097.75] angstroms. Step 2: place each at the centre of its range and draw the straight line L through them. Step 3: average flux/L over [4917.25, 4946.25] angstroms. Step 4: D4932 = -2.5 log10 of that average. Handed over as 0.10 mag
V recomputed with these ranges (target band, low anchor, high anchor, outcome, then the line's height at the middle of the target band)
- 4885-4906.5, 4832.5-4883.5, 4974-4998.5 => -0.4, 1.04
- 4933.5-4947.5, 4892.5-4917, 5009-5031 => 0.9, 1.14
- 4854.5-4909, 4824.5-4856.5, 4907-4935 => 2.5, 1.07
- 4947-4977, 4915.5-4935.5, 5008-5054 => 2.2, 1.13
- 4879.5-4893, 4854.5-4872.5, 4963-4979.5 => 0.3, 1.04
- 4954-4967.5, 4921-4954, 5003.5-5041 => 1.0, 1.11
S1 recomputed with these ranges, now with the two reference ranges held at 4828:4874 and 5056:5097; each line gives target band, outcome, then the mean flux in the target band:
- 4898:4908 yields 0.4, 1.07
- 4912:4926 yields 1.0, 1.05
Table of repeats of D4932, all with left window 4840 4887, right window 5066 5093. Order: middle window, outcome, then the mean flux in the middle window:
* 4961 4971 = 0.134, 1.04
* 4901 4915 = -0.015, 1.1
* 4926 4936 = 0.038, 1.09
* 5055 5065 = 0.051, 1.26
